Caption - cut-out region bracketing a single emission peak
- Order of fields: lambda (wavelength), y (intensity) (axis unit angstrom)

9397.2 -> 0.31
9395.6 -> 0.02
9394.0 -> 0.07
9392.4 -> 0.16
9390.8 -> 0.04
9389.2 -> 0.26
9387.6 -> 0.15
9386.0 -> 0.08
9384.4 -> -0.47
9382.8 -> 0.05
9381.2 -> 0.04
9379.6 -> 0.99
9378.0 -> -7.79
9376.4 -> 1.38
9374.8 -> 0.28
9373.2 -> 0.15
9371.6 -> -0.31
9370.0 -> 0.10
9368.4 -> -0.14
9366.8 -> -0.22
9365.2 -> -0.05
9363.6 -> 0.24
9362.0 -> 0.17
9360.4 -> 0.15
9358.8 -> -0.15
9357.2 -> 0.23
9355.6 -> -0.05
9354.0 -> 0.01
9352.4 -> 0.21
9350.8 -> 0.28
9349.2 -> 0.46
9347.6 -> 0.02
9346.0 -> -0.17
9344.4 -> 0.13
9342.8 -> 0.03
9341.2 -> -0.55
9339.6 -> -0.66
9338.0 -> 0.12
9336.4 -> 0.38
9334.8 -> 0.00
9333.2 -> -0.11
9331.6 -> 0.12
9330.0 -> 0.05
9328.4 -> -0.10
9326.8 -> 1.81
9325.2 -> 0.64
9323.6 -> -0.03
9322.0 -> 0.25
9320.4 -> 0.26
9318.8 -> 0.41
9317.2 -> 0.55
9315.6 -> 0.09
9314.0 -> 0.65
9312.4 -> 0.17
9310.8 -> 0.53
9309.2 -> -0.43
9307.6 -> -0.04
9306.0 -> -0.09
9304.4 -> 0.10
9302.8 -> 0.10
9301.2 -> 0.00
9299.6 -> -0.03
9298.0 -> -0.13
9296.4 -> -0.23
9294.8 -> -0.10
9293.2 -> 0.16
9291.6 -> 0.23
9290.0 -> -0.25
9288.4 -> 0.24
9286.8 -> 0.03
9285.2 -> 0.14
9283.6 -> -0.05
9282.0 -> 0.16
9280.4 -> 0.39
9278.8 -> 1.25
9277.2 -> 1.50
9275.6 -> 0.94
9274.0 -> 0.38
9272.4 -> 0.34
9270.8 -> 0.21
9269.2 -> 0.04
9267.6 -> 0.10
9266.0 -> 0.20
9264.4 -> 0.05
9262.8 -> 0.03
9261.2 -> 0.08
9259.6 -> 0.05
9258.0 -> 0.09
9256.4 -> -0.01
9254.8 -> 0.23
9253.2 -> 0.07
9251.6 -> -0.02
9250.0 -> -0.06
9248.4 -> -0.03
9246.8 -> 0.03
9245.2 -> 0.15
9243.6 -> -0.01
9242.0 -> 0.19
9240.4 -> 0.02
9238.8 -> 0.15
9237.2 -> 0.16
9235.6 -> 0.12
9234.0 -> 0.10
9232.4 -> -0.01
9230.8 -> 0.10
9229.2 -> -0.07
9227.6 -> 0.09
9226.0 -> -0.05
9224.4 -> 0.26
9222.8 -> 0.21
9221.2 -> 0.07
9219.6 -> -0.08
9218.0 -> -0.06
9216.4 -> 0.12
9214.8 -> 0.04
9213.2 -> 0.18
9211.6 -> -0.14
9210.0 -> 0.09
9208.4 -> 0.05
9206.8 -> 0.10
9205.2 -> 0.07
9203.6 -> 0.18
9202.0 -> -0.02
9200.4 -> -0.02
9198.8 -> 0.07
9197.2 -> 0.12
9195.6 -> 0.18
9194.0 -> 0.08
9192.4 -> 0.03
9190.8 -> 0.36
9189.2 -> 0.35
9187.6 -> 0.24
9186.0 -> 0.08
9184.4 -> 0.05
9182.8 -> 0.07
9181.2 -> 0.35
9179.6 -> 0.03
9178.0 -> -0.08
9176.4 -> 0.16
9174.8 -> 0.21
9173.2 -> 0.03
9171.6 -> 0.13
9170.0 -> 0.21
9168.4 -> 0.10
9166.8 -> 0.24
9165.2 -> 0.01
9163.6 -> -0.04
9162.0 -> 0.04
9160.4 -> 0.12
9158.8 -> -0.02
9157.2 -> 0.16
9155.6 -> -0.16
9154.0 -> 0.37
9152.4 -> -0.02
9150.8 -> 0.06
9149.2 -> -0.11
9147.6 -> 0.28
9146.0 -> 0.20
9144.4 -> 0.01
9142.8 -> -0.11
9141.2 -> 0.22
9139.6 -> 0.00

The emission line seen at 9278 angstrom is [O III] 5007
